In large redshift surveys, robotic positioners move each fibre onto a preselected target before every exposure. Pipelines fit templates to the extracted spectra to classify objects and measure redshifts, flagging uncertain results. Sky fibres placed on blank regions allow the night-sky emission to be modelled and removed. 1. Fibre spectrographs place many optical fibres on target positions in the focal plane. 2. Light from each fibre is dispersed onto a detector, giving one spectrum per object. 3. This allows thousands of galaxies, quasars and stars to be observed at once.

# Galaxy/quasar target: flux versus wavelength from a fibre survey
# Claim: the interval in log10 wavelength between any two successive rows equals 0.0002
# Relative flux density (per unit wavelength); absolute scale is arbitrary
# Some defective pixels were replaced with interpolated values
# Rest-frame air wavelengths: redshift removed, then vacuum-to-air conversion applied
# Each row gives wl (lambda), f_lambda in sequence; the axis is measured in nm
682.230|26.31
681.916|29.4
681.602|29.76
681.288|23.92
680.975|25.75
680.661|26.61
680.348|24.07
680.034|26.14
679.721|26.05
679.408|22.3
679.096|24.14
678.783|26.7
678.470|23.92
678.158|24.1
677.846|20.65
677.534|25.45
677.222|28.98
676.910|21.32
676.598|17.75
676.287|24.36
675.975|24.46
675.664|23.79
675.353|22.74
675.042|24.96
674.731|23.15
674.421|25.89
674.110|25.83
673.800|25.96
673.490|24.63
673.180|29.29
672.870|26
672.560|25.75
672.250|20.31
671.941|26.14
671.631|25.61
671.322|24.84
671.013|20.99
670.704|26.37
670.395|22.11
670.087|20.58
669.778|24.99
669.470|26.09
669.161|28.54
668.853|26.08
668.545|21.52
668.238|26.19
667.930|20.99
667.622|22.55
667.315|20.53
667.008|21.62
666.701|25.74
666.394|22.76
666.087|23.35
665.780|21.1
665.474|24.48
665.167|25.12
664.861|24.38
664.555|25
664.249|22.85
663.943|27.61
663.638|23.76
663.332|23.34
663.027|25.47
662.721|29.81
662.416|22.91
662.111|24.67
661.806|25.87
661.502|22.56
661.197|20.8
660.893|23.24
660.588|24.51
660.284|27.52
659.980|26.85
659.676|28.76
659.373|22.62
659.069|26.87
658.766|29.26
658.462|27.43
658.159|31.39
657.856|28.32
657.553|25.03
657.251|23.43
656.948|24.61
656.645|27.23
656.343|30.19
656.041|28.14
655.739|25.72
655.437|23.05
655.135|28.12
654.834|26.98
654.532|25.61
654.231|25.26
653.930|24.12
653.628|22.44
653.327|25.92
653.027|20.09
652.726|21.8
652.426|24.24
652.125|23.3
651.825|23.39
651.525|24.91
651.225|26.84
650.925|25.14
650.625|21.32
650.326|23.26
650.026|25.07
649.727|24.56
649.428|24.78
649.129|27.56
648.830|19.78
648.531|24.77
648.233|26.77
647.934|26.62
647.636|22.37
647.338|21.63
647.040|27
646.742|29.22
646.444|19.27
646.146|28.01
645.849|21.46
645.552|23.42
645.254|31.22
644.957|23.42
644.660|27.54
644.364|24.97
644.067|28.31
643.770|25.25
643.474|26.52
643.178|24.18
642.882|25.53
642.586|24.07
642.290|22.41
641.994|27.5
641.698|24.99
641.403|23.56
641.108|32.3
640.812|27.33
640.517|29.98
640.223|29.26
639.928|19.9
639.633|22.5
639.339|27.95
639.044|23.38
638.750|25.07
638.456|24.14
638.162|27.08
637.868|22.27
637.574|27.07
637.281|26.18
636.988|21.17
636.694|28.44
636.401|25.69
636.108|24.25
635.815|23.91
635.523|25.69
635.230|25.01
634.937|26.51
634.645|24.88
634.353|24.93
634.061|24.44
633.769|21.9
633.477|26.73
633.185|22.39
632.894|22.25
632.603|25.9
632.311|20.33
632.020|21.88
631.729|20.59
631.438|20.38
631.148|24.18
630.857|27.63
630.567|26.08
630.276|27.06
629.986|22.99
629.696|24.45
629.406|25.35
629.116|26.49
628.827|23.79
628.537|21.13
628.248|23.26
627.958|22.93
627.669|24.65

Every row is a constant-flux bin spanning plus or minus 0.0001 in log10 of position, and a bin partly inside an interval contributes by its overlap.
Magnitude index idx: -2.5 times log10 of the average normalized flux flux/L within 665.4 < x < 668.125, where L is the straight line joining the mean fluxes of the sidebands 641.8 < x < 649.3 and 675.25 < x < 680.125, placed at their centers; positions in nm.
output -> 0.082 mag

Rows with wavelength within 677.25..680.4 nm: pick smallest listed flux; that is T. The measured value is 20.65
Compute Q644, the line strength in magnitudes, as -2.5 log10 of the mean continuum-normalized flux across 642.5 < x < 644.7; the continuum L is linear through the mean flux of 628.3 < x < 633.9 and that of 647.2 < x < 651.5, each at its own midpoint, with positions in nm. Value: -0.07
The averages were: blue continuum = 23.8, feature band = 25.8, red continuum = 24.3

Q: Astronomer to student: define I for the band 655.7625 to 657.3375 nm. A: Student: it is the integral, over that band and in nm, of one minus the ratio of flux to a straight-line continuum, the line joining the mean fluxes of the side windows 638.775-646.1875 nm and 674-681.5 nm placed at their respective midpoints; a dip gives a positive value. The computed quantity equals -0.10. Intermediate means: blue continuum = 25.8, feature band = 26.8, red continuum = 24.3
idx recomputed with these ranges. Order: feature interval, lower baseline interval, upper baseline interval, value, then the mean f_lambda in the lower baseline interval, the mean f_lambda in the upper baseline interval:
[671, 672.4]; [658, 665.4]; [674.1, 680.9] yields 0.04 mag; 25.5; 24.2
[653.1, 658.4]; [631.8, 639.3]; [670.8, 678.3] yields -0.08 mag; 24.5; 24.3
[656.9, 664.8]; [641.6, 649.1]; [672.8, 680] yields -0.03 mag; 25.1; 24.5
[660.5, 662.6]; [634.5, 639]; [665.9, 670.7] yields 0.02 mag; 25.1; 23.6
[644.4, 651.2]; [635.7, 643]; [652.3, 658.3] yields 0.03 mag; 25.4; 25.6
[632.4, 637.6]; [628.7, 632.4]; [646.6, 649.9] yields -0.02 mag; 24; 25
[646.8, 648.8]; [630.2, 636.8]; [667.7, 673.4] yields -0.01 mag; 24.3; 24.5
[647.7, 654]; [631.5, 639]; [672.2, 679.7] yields 0.01 mag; 24.3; 24.4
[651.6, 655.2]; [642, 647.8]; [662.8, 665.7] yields 0.03 mag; 25.1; 24.7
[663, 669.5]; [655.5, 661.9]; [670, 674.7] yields 0.06 mag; 26.2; 24.7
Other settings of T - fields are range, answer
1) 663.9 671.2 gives 20.53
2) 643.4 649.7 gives 19.27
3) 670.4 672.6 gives 20.31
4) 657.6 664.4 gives 20.8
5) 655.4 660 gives 22.62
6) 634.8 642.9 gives 19.9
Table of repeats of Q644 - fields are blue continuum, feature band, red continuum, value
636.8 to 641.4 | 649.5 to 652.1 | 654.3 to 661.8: 0.07 mag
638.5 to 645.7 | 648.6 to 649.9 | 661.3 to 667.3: 0.05 mag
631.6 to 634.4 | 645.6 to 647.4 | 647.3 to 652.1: -0.02 mag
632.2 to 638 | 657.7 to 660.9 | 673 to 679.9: -0.11 mag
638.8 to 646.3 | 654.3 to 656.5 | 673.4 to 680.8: -0.06 mag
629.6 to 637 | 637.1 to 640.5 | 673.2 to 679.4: -0.04 mag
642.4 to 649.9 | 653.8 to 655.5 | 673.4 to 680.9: -0.03 mag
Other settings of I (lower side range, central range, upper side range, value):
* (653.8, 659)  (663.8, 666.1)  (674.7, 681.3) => 0.13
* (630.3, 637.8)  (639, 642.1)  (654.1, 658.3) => -0.16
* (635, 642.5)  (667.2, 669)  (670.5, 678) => 0.11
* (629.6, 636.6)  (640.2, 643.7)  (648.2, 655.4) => -0.30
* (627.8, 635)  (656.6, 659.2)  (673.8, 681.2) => -0.31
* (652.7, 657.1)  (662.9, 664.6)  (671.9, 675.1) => 0.05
